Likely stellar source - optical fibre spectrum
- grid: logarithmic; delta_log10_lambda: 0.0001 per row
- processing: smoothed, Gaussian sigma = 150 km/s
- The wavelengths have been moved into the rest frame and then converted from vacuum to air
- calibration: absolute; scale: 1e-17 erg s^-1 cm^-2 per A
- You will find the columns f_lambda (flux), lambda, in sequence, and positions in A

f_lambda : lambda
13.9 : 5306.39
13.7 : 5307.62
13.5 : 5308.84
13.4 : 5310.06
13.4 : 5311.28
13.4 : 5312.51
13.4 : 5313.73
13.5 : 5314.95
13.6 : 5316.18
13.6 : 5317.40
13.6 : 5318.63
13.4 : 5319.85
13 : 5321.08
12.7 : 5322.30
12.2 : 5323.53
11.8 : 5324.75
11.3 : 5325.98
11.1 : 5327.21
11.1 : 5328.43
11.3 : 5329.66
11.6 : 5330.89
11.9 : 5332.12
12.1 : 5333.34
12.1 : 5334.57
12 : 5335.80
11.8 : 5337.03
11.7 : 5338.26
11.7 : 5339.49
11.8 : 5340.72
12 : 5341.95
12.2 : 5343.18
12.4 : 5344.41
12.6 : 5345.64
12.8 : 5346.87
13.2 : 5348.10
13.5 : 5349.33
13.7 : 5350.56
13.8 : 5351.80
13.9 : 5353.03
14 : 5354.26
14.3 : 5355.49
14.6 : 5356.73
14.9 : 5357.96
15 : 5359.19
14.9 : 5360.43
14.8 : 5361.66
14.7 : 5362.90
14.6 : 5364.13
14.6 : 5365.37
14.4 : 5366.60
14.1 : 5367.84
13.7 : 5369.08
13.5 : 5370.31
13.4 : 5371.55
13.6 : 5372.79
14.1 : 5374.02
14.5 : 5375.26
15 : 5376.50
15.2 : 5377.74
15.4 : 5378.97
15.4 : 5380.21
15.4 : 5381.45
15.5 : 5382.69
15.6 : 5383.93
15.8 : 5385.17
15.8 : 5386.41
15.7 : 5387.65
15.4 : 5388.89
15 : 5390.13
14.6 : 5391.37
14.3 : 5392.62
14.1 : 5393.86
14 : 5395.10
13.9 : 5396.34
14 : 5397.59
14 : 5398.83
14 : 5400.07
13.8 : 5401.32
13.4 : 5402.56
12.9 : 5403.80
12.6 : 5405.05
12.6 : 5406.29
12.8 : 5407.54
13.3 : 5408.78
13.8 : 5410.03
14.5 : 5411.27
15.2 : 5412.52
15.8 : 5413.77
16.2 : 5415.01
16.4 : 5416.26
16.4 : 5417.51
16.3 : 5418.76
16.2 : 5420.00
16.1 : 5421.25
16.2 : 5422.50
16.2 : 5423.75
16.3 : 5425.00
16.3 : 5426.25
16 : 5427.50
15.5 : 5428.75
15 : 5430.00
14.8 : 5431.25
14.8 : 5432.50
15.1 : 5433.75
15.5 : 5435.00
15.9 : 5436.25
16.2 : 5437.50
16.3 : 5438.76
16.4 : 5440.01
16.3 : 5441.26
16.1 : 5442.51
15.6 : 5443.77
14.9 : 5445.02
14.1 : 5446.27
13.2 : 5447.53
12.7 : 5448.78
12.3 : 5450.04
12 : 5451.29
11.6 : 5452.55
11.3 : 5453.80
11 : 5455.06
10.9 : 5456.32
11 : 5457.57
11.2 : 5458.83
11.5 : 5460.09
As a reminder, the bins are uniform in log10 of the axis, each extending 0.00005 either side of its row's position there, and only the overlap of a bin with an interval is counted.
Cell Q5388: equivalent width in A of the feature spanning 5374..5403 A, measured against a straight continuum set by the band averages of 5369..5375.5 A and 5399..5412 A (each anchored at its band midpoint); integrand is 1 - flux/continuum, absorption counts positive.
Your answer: -2.5 A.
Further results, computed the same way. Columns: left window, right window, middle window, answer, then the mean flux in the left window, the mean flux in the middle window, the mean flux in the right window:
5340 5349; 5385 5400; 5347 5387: -3.02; 12.5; 14.5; 14.7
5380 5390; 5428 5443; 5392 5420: 2.28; 15.6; 14.3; 15.7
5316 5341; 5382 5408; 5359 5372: -0.97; 12.1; 14.3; 14.3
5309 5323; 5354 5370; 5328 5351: 2.91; 13.4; 12.2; 14.5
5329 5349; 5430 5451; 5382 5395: -1.58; 12.1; 15.1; 15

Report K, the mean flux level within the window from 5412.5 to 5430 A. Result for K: 16.1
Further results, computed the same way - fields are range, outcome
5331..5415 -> 13.9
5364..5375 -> 14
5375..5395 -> 15.1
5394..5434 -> 14.8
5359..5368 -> 14.6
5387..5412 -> 13.9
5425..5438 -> 15.5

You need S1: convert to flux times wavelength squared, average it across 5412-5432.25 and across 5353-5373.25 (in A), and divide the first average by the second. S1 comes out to 1.1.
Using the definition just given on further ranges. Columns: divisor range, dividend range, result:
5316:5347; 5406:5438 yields 1.31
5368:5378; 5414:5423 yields 1.17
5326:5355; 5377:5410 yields 1.19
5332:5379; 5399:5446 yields 1.15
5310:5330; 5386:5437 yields 1.21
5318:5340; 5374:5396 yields 1.28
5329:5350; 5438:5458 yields 1.16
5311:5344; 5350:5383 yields 1.19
